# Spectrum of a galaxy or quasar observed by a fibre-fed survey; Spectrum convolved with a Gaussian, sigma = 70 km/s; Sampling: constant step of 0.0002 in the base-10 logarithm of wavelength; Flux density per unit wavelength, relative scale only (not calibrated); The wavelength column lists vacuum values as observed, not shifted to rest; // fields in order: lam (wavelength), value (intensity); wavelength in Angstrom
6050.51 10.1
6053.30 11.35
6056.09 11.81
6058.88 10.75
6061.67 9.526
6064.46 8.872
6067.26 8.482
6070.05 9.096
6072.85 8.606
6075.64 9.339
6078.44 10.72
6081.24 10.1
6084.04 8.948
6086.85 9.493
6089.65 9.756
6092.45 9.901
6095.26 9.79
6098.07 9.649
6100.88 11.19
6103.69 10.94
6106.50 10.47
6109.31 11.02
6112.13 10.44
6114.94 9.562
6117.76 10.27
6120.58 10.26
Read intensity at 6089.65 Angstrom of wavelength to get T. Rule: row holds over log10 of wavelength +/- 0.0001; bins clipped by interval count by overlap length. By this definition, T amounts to 9.756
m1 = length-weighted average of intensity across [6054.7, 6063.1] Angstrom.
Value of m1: 10.7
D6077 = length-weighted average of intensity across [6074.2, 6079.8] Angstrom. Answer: 10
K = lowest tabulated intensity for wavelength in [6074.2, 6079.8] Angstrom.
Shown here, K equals 9.339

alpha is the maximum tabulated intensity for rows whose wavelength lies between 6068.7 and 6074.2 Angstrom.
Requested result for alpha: 9.096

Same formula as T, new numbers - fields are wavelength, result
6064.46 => 8.872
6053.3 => 11.35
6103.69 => 10.94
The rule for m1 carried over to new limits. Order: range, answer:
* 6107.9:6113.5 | 10.7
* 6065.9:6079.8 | 9.25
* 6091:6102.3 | 10.1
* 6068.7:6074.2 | 8.84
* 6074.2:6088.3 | 9.72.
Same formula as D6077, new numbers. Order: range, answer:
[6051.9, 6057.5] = 11.6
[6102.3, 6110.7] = 10.8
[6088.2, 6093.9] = 9.83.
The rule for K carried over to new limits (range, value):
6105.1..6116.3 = 9.562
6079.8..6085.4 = 8.948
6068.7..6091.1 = 8.606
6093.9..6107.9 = 9.649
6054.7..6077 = 8.482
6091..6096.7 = 9.79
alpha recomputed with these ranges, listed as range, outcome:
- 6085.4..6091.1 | 9.756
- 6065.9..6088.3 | 10.72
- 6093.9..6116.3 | 11.19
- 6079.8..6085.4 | 10.1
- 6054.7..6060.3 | 11.81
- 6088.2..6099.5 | 9.901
